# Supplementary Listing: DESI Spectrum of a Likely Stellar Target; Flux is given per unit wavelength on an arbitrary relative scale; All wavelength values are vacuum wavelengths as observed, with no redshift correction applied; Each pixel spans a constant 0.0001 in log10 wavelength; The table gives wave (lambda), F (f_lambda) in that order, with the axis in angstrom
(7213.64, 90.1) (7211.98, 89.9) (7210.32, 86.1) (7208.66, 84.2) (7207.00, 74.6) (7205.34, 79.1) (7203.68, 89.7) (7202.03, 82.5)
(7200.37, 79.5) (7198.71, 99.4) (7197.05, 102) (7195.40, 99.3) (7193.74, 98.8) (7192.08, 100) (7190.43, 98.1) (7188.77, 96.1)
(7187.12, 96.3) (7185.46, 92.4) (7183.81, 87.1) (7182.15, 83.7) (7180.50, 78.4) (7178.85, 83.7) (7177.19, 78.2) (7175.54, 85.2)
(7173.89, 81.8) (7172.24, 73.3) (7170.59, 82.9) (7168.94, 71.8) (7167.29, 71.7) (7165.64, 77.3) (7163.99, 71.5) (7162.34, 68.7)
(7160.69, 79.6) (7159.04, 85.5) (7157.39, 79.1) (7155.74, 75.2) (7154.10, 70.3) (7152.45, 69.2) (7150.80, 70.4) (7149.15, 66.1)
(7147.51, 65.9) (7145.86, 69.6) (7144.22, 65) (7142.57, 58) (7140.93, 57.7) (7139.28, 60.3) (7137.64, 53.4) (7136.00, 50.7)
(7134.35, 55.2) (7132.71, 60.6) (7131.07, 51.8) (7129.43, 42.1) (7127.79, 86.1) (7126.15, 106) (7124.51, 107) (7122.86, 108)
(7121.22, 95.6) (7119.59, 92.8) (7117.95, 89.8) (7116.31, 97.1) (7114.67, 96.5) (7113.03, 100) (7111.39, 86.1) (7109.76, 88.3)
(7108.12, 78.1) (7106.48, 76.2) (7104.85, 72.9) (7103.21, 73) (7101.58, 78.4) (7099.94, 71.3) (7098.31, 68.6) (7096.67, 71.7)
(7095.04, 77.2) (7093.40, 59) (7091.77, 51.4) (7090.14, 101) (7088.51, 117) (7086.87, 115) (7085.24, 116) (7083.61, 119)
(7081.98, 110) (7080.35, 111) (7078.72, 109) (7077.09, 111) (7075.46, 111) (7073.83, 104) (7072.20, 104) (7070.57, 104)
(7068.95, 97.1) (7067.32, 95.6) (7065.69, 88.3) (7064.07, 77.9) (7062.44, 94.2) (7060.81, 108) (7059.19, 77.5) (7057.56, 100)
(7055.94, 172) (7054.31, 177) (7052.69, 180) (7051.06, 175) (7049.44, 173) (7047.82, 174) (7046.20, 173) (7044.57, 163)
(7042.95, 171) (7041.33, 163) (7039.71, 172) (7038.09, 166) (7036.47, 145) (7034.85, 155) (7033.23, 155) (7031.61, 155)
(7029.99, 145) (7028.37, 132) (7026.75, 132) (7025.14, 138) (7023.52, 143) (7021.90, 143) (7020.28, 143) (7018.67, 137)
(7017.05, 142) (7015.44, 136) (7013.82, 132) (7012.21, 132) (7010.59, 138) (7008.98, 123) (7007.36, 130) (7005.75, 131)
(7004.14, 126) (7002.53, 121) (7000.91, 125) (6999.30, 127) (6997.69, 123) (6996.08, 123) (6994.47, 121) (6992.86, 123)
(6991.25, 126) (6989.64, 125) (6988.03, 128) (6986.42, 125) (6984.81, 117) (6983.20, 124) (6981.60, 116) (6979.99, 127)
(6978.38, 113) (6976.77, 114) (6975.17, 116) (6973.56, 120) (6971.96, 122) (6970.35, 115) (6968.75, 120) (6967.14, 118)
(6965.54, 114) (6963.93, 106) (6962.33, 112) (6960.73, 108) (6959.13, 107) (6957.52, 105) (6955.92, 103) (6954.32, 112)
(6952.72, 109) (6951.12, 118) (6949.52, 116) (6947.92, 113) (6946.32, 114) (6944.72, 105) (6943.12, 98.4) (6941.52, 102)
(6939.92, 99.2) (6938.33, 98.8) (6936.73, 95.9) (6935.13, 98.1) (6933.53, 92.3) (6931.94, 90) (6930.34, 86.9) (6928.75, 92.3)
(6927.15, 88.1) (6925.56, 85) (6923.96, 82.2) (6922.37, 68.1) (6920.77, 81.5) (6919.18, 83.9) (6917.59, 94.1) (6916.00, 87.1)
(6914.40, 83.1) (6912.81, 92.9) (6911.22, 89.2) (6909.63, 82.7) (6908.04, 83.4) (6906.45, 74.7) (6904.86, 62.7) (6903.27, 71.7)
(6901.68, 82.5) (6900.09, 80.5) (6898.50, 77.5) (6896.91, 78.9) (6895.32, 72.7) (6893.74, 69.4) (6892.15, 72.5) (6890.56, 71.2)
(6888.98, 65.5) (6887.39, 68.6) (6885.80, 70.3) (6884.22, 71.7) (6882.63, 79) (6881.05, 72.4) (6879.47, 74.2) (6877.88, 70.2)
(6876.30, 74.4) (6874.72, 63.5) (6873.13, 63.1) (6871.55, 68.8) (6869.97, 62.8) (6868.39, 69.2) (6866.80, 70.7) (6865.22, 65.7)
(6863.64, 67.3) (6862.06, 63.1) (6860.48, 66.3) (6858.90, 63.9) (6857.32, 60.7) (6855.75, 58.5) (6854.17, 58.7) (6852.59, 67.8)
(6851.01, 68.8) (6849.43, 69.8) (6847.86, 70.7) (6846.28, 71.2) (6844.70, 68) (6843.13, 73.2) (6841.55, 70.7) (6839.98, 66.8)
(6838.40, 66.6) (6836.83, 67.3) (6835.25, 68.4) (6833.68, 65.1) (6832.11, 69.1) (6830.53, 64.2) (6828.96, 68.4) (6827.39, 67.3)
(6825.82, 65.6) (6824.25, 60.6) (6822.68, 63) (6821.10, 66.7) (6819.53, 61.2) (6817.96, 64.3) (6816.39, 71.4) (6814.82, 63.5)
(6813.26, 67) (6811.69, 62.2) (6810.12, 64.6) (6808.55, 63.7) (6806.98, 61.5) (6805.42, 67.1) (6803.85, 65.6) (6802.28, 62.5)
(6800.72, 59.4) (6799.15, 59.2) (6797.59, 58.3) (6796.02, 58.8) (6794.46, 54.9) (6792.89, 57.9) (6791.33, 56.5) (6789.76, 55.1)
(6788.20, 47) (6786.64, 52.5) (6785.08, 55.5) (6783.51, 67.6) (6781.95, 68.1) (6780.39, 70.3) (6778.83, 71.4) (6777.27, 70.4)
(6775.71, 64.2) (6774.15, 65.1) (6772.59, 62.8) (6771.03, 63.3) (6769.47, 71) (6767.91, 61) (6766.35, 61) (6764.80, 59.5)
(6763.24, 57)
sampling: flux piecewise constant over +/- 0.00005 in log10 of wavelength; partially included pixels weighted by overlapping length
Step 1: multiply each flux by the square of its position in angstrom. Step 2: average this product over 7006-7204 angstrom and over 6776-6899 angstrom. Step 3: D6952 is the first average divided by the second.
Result 1.66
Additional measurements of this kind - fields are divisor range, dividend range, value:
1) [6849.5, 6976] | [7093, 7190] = 0.95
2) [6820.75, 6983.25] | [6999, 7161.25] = 1.33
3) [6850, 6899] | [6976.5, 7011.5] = 1.87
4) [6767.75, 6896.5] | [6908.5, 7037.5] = 1.83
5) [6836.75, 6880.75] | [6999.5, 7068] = 2.18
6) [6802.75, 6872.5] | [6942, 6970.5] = 1.73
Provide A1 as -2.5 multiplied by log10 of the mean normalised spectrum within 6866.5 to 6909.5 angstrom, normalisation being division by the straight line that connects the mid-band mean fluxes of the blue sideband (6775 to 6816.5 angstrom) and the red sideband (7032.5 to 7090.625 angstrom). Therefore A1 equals 0.187 mag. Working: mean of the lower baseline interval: 61.9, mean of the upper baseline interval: 130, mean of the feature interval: 72.1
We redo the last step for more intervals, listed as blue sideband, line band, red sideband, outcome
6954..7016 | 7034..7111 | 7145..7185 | -0.15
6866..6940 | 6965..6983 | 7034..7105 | -0.23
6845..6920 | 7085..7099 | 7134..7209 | -0.11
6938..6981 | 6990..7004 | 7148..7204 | -0.16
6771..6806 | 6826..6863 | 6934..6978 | 0.16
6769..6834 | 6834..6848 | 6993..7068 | 0.11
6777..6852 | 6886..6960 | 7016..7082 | 0.10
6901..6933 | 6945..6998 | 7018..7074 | -0.10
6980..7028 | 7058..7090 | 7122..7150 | -0.08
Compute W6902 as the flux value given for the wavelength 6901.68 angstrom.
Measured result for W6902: 82.5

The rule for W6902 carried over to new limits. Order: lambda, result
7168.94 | 71.8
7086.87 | 115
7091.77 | 51.4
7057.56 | 100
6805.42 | 67.1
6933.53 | 92.3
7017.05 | 142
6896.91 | 78.9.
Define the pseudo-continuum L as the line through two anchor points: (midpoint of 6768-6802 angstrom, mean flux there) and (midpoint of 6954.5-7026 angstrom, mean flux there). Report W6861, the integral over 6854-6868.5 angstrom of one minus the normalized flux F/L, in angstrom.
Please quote 3.45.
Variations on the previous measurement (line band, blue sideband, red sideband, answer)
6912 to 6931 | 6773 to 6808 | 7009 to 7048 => 4.1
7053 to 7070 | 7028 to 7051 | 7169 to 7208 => 4.5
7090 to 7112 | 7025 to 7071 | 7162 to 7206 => 8.2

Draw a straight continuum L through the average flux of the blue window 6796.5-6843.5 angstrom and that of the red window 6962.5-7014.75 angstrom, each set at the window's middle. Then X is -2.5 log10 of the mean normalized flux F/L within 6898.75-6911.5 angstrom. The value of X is 0.204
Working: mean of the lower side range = 65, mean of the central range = 77.9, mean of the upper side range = 122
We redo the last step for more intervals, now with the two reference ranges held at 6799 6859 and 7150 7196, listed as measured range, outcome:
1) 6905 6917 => -0.20 mag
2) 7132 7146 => 0.35 mag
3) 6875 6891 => -0.05 mag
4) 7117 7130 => -0.15 mag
